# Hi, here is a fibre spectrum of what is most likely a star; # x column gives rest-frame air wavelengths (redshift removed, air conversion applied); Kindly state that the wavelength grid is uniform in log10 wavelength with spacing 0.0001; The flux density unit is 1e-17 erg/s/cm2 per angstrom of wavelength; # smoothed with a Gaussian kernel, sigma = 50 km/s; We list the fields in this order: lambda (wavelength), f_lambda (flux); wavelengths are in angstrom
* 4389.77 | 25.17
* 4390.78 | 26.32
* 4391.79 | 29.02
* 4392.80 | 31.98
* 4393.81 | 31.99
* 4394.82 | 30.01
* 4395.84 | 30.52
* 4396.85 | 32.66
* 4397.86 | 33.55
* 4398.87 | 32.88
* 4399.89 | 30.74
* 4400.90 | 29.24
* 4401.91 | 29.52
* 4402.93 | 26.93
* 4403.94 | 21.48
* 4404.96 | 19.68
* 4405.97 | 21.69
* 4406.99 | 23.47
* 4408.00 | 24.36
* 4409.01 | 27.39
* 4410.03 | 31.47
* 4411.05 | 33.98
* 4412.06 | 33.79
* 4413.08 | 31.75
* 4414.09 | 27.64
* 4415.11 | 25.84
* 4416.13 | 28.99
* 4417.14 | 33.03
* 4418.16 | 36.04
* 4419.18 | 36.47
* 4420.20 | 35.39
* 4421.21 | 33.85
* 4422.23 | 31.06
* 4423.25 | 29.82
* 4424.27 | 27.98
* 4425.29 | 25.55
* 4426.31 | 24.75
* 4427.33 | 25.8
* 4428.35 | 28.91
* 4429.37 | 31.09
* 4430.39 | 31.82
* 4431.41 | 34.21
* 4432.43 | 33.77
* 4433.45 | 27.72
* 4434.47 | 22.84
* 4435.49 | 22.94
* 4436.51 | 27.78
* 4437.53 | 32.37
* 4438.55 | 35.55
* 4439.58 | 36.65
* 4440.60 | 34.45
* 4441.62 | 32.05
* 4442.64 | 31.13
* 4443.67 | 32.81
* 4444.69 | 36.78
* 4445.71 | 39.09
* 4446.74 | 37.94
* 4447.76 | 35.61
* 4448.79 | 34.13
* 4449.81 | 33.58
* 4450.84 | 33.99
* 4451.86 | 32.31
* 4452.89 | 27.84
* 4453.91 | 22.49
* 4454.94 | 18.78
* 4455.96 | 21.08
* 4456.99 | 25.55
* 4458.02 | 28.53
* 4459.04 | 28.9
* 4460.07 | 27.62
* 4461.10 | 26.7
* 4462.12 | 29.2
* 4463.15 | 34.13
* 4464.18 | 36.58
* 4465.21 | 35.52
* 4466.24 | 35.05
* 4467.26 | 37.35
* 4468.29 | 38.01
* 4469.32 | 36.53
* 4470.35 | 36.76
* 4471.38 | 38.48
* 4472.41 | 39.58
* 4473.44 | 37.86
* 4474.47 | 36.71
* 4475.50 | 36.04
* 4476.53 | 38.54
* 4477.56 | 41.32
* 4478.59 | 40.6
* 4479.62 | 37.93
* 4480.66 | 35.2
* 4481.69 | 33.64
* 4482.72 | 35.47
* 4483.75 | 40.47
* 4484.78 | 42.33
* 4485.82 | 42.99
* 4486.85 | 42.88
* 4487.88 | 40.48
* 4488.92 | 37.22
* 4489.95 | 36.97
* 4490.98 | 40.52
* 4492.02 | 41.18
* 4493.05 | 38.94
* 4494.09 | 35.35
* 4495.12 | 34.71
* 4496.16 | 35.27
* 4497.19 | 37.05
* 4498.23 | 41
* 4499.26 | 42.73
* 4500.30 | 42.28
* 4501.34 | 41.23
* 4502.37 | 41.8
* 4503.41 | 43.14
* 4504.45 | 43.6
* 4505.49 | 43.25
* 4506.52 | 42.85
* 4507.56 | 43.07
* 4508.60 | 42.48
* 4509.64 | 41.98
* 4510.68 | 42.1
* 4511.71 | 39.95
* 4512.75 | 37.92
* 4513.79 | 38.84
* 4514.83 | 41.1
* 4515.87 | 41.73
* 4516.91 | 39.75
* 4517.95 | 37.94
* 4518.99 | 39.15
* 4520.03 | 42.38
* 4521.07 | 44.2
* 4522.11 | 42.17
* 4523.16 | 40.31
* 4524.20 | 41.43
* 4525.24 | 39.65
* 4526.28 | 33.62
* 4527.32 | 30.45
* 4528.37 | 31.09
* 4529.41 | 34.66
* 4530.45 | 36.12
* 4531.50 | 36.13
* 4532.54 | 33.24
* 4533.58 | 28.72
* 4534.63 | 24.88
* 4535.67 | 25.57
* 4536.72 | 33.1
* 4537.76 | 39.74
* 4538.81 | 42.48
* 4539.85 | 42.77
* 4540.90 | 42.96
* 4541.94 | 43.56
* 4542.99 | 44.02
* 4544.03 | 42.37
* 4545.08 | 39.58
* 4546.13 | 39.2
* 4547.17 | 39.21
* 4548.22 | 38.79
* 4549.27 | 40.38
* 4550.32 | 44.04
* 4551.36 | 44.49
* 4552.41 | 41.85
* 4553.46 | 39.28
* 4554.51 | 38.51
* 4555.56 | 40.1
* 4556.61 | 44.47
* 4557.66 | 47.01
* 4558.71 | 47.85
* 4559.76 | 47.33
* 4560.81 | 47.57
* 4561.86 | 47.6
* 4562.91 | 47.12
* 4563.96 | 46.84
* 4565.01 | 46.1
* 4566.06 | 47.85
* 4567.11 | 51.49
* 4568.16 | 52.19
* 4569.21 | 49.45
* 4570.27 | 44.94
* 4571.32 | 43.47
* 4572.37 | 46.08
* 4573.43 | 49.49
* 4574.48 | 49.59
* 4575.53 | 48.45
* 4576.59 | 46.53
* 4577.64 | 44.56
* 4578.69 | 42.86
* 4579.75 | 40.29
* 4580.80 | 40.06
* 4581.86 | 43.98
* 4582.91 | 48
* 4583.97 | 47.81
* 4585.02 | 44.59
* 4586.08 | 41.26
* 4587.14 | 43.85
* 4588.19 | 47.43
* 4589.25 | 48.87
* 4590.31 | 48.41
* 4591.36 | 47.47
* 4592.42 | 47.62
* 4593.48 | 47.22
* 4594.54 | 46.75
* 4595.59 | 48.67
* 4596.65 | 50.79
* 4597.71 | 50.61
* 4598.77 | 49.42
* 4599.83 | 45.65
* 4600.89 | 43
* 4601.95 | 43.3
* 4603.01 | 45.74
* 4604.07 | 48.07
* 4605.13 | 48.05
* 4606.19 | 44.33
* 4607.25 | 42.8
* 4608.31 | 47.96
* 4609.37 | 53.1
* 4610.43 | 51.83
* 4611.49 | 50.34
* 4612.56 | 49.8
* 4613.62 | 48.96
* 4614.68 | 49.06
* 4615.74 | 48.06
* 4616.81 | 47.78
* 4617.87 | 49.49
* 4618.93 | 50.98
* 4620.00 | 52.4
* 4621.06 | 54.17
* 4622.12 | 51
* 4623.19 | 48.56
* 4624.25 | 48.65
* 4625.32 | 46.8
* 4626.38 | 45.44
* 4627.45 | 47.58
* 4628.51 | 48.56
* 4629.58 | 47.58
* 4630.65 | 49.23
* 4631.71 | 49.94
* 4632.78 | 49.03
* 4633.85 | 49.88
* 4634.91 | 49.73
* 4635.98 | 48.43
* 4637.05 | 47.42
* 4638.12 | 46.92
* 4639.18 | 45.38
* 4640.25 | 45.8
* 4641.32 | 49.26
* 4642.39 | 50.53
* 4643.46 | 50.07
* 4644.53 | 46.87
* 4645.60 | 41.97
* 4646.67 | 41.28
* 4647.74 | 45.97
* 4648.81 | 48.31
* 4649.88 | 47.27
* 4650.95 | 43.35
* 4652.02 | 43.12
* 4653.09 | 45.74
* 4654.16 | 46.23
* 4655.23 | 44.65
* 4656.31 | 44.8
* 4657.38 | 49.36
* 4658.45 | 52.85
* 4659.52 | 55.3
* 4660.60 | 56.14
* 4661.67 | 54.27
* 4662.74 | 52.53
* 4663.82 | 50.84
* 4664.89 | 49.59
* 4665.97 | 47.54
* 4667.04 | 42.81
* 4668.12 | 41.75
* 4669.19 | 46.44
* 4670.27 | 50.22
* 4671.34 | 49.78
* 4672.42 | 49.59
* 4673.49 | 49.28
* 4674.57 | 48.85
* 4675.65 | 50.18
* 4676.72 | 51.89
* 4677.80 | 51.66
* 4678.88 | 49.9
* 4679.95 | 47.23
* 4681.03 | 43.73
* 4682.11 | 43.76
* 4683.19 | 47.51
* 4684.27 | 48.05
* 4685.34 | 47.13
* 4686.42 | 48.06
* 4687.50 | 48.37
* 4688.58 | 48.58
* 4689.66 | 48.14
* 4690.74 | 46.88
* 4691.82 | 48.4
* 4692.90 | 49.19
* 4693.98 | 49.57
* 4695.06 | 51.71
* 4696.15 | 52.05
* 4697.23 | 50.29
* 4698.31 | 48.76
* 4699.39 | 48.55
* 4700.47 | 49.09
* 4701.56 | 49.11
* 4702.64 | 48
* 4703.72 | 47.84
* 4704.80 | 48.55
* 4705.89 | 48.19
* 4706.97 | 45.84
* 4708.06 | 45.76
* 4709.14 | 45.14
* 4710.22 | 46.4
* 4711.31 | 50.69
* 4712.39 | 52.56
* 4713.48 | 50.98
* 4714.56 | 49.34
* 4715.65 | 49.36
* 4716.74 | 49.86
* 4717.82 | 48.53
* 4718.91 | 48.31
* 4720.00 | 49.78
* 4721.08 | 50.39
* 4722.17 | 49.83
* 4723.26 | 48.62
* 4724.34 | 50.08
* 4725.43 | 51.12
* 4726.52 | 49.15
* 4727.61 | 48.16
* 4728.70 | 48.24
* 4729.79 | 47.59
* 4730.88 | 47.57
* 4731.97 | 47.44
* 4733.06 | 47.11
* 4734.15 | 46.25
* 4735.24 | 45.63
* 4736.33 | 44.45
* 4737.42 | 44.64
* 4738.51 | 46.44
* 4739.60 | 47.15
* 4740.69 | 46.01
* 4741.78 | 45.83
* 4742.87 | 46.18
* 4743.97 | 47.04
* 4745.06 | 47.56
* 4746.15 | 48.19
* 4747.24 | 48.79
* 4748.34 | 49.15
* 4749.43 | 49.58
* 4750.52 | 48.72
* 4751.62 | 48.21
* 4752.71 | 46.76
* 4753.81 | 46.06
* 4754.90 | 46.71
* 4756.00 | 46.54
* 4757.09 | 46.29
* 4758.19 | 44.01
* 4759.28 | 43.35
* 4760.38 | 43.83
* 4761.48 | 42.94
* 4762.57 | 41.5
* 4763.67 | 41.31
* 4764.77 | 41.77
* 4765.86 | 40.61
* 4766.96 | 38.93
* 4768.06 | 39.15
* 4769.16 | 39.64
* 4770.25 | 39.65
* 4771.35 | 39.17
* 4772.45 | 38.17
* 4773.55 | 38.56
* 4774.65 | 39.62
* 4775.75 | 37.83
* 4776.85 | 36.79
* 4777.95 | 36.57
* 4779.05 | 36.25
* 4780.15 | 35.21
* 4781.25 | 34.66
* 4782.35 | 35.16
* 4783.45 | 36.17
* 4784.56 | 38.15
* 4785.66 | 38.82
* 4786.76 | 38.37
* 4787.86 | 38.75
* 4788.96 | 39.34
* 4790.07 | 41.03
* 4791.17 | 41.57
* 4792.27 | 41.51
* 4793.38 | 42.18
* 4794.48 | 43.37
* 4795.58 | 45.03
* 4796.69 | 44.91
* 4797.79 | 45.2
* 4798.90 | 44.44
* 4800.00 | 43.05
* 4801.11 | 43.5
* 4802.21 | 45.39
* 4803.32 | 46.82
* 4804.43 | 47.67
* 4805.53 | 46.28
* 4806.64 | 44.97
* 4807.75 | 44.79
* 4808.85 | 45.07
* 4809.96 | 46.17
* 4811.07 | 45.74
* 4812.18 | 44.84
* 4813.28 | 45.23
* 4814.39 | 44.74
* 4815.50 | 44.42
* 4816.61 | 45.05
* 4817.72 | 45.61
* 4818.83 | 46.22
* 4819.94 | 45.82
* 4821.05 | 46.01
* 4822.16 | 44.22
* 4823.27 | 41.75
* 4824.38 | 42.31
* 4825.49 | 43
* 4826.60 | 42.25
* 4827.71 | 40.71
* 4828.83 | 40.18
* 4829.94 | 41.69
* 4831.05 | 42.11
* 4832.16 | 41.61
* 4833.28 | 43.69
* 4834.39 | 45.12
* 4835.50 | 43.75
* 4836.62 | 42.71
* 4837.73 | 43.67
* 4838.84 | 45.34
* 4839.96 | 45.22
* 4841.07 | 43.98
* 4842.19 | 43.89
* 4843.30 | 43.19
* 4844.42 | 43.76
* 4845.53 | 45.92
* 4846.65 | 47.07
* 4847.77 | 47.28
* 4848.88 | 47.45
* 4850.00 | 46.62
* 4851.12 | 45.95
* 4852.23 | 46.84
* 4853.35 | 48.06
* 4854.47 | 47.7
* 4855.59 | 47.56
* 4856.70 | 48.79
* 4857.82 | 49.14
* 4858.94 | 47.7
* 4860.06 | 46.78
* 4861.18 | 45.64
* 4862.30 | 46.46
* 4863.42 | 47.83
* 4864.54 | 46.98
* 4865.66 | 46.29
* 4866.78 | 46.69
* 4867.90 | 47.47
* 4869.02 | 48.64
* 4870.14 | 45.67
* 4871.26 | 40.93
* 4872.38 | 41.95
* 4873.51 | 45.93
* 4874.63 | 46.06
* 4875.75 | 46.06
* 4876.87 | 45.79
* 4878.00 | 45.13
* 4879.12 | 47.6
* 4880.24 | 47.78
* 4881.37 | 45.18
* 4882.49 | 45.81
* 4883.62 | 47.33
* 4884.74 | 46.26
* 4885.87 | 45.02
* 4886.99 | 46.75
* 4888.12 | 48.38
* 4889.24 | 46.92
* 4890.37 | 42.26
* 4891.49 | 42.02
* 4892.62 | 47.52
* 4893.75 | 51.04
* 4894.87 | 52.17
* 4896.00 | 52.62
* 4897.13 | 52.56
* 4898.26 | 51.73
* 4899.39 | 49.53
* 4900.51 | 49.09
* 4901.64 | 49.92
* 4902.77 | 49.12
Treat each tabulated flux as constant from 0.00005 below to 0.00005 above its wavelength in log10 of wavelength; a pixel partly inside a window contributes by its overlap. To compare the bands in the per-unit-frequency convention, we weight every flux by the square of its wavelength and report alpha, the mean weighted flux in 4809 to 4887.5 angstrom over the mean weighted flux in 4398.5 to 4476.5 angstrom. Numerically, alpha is 1.7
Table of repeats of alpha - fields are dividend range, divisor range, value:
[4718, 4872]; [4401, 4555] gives 1.44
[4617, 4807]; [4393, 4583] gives 1.39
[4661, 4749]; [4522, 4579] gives 1.24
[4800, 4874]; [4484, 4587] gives 1.24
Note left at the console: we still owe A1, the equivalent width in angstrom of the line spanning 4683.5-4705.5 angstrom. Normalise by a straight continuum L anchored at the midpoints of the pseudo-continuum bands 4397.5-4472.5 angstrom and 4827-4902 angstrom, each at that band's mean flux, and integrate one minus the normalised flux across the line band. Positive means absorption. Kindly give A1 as -4.8 angstrom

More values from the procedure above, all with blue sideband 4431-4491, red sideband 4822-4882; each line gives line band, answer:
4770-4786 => 2.1 angstrom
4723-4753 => -4.0 angstrom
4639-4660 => -4.0 angstrom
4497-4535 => -3.8 angstrom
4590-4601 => -2.9 angstrom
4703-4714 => -1.9 angstrom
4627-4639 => -2.9 angstrom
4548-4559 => -1.7 angstrom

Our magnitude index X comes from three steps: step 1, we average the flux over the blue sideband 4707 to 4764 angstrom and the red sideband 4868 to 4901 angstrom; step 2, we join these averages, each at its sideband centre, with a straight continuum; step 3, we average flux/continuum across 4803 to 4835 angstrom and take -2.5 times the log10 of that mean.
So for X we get 0.07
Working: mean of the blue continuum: 47.3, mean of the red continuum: 47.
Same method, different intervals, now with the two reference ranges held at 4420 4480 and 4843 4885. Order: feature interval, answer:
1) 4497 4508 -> -0.23 mag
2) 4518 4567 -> -0.14 mag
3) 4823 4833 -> 0.09 mag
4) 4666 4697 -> -0.20 mag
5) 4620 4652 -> -0.23 mag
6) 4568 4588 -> -0.24 mag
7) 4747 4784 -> 0.04 mag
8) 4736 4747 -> -0.10 mag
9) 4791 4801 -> 0.01 mag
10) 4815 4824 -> 0.00 mag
